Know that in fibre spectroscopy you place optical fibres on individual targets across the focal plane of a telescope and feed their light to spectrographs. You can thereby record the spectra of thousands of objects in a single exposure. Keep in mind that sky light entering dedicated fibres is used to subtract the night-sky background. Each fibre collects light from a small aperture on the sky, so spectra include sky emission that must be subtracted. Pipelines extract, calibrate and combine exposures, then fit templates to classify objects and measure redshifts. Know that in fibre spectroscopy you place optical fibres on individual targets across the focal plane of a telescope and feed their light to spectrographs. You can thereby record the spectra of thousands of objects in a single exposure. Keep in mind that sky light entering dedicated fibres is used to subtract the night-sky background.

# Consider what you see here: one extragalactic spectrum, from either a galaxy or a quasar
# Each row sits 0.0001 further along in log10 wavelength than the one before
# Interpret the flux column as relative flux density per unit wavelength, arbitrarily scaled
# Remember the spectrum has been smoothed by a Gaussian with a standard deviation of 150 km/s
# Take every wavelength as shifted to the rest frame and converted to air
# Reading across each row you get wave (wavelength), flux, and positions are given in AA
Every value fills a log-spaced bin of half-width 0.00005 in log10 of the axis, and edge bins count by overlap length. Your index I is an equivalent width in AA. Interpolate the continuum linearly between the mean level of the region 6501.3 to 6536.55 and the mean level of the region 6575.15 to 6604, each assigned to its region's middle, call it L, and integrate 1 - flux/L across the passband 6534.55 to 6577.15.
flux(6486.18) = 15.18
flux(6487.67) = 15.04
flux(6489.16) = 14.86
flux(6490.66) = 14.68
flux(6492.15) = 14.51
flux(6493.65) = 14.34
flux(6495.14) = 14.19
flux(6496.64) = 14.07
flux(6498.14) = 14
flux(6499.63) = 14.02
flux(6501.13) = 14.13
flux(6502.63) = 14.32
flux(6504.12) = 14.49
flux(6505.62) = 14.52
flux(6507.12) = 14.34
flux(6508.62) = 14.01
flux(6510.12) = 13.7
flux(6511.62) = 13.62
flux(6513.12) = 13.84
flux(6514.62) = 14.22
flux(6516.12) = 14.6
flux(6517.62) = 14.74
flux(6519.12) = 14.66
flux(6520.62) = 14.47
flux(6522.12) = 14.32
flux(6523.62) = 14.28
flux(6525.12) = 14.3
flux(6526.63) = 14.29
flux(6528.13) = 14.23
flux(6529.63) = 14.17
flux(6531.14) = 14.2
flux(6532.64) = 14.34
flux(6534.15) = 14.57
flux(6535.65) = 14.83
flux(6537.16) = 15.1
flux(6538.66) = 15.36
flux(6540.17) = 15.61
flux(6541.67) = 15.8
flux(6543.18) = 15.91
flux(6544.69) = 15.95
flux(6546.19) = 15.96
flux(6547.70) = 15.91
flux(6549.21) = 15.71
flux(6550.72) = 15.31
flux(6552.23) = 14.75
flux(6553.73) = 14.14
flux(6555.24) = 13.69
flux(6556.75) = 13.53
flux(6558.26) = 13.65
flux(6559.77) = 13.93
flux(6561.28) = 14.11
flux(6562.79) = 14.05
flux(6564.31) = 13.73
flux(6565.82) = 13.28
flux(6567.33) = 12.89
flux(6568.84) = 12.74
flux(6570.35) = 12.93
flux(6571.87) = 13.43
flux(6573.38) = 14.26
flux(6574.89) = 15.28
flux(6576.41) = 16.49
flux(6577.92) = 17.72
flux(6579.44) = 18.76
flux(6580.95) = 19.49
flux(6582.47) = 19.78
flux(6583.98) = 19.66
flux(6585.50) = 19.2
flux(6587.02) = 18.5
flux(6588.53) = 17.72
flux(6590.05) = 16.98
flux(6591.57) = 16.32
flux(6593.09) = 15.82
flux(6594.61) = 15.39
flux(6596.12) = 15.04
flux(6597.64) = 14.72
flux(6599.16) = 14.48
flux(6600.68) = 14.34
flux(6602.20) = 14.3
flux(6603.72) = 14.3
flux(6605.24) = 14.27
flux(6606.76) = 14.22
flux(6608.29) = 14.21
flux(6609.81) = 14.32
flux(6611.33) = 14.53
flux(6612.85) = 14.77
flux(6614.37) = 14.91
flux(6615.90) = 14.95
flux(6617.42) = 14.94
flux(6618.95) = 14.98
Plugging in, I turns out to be 2.7 AA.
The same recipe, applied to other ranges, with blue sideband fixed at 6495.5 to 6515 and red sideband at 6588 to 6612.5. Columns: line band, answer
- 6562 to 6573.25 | 1.0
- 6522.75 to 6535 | 0.0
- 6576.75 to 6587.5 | -3.0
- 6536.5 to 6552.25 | -1.2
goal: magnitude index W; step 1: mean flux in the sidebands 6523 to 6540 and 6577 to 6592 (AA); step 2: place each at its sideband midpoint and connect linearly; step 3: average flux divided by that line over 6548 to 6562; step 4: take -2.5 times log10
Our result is 0.13 mag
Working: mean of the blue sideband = 14.6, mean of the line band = 14.4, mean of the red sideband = 18.4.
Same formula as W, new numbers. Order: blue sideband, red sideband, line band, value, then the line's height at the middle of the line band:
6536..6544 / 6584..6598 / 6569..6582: 0.032 mag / 16.4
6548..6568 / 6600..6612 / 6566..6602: -0.135 mag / 14.2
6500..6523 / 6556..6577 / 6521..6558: -0.058 mag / 14.1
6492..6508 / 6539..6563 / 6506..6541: 0.009 mag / 14.6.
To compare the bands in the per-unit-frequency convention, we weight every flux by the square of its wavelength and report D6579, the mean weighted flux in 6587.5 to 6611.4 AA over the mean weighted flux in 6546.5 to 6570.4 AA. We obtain 1.1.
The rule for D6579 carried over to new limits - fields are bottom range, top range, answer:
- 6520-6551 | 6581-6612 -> 1.09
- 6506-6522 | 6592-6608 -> 1.06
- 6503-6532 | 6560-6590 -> 1.14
